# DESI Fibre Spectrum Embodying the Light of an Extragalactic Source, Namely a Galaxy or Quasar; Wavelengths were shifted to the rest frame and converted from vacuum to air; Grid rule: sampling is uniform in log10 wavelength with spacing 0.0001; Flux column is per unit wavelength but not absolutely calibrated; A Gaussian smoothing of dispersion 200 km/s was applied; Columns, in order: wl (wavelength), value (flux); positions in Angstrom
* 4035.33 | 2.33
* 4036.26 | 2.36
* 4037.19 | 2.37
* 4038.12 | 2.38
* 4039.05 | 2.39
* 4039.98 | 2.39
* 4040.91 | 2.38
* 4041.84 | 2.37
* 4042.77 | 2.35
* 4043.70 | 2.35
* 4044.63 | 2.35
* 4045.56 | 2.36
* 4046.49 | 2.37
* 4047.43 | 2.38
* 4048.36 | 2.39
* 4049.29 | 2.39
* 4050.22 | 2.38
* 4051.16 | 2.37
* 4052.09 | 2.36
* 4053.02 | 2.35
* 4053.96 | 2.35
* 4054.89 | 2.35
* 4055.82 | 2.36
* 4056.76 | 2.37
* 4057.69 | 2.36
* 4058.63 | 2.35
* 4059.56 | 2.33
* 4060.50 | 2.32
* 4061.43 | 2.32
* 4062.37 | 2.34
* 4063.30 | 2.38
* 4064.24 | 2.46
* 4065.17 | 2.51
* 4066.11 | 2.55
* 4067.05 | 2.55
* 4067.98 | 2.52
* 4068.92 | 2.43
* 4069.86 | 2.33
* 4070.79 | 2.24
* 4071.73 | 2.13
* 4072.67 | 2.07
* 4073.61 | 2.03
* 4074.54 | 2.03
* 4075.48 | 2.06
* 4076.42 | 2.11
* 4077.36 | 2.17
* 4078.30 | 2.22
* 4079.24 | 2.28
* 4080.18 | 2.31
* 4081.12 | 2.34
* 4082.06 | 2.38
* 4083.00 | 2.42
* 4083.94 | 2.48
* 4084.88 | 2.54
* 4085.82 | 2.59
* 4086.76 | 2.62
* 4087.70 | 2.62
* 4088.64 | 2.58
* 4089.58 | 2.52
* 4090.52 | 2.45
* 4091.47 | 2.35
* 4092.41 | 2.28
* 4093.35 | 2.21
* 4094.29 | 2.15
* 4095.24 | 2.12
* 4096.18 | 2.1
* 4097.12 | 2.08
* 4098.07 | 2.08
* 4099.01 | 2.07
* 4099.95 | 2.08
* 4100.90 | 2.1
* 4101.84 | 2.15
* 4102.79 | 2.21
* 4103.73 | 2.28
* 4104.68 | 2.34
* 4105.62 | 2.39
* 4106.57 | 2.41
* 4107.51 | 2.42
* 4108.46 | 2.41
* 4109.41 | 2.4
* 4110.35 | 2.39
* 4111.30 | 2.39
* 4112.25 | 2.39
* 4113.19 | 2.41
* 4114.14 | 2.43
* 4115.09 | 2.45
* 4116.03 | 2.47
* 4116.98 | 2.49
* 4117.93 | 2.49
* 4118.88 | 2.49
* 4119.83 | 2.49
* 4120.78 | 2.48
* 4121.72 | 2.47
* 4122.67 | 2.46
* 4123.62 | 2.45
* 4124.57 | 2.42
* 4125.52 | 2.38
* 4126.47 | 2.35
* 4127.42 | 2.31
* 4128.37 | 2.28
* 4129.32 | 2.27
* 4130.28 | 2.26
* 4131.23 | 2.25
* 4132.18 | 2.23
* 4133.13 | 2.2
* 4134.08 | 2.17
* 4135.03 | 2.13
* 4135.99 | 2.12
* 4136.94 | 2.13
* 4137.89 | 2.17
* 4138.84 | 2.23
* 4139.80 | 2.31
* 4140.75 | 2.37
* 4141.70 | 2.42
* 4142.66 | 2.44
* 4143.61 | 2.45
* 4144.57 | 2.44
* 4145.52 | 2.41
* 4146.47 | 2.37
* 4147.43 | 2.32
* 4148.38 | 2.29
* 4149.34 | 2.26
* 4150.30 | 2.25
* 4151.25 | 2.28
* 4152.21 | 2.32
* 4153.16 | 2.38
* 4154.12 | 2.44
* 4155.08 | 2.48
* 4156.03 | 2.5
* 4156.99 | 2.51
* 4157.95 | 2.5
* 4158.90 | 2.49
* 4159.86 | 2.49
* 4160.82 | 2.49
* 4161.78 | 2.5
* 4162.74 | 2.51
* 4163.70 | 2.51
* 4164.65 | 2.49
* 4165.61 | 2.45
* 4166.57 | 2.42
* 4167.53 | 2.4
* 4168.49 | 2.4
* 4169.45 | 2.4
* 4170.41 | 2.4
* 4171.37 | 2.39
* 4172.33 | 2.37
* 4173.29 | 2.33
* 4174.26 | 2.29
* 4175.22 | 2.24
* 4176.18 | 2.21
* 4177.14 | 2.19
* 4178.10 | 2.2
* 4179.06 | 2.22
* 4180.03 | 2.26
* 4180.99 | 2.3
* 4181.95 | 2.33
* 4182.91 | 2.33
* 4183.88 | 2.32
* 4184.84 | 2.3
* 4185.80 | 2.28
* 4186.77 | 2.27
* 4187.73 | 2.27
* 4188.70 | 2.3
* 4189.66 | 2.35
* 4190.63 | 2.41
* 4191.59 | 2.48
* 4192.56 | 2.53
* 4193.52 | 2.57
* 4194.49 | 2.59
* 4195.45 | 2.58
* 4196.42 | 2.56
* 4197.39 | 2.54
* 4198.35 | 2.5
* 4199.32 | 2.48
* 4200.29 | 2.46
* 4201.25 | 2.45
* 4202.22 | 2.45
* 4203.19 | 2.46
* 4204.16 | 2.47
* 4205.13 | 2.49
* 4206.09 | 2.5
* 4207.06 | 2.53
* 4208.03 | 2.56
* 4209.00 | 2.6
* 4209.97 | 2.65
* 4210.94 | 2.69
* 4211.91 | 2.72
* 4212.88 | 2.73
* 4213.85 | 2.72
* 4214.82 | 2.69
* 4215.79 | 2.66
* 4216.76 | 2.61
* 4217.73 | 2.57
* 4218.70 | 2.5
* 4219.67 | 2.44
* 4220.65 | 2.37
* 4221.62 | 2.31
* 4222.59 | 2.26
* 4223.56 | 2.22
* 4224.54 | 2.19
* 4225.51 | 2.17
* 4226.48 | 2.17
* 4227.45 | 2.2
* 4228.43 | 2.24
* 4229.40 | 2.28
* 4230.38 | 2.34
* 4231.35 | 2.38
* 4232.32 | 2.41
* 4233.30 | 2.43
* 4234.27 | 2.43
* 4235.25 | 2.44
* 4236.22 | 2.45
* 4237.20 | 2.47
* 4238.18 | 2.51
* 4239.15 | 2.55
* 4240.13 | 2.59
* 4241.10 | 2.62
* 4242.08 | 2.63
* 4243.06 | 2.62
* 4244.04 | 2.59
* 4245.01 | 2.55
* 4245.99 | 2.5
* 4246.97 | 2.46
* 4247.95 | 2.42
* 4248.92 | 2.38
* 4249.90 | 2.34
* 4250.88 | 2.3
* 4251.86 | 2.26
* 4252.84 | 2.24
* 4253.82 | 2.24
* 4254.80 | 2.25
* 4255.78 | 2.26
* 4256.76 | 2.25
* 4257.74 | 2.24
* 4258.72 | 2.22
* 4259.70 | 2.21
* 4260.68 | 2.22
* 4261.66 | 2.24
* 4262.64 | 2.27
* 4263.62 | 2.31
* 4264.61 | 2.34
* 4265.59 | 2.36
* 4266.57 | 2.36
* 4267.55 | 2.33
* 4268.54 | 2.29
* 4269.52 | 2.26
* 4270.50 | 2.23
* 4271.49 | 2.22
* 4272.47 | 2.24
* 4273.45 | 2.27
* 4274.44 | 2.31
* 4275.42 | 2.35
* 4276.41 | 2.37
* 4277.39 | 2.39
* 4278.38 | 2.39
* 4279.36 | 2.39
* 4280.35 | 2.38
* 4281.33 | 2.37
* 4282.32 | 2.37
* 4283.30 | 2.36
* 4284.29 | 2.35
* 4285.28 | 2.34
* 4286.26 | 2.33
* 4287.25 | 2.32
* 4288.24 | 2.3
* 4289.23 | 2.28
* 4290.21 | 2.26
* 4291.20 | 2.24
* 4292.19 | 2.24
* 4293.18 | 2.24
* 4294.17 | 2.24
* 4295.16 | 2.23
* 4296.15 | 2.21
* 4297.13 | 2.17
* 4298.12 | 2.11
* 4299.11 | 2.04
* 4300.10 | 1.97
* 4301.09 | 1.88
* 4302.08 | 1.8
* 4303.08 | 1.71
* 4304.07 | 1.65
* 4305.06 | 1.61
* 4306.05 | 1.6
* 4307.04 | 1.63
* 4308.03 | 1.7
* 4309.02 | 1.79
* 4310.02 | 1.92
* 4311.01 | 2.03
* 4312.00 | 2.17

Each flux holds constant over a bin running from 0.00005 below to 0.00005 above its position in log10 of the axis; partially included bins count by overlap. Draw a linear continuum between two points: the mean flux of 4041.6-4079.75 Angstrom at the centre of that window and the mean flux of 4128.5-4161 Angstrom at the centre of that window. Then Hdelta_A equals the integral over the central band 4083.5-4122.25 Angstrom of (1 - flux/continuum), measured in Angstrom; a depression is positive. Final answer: -0.6 Angstrom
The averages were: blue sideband 2.32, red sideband 2.33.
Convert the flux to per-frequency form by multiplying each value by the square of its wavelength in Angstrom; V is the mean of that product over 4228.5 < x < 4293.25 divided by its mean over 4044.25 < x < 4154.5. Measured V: 1.09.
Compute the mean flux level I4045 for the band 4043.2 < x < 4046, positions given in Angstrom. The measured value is 2.36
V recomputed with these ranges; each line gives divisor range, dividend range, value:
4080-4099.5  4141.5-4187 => 1.05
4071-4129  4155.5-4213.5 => 1.09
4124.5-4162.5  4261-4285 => 1.06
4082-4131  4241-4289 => 1.07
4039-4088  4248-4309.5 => 1.03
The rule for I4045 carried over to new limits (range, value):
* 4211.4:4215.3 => 2.72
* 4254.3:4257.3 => 2.25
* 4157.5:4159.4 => 2.5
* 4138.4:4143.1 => 2.35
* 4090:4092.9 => 2.36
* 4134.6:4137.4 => 2.12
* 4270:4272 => 2.23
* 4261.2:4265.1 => 2.29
